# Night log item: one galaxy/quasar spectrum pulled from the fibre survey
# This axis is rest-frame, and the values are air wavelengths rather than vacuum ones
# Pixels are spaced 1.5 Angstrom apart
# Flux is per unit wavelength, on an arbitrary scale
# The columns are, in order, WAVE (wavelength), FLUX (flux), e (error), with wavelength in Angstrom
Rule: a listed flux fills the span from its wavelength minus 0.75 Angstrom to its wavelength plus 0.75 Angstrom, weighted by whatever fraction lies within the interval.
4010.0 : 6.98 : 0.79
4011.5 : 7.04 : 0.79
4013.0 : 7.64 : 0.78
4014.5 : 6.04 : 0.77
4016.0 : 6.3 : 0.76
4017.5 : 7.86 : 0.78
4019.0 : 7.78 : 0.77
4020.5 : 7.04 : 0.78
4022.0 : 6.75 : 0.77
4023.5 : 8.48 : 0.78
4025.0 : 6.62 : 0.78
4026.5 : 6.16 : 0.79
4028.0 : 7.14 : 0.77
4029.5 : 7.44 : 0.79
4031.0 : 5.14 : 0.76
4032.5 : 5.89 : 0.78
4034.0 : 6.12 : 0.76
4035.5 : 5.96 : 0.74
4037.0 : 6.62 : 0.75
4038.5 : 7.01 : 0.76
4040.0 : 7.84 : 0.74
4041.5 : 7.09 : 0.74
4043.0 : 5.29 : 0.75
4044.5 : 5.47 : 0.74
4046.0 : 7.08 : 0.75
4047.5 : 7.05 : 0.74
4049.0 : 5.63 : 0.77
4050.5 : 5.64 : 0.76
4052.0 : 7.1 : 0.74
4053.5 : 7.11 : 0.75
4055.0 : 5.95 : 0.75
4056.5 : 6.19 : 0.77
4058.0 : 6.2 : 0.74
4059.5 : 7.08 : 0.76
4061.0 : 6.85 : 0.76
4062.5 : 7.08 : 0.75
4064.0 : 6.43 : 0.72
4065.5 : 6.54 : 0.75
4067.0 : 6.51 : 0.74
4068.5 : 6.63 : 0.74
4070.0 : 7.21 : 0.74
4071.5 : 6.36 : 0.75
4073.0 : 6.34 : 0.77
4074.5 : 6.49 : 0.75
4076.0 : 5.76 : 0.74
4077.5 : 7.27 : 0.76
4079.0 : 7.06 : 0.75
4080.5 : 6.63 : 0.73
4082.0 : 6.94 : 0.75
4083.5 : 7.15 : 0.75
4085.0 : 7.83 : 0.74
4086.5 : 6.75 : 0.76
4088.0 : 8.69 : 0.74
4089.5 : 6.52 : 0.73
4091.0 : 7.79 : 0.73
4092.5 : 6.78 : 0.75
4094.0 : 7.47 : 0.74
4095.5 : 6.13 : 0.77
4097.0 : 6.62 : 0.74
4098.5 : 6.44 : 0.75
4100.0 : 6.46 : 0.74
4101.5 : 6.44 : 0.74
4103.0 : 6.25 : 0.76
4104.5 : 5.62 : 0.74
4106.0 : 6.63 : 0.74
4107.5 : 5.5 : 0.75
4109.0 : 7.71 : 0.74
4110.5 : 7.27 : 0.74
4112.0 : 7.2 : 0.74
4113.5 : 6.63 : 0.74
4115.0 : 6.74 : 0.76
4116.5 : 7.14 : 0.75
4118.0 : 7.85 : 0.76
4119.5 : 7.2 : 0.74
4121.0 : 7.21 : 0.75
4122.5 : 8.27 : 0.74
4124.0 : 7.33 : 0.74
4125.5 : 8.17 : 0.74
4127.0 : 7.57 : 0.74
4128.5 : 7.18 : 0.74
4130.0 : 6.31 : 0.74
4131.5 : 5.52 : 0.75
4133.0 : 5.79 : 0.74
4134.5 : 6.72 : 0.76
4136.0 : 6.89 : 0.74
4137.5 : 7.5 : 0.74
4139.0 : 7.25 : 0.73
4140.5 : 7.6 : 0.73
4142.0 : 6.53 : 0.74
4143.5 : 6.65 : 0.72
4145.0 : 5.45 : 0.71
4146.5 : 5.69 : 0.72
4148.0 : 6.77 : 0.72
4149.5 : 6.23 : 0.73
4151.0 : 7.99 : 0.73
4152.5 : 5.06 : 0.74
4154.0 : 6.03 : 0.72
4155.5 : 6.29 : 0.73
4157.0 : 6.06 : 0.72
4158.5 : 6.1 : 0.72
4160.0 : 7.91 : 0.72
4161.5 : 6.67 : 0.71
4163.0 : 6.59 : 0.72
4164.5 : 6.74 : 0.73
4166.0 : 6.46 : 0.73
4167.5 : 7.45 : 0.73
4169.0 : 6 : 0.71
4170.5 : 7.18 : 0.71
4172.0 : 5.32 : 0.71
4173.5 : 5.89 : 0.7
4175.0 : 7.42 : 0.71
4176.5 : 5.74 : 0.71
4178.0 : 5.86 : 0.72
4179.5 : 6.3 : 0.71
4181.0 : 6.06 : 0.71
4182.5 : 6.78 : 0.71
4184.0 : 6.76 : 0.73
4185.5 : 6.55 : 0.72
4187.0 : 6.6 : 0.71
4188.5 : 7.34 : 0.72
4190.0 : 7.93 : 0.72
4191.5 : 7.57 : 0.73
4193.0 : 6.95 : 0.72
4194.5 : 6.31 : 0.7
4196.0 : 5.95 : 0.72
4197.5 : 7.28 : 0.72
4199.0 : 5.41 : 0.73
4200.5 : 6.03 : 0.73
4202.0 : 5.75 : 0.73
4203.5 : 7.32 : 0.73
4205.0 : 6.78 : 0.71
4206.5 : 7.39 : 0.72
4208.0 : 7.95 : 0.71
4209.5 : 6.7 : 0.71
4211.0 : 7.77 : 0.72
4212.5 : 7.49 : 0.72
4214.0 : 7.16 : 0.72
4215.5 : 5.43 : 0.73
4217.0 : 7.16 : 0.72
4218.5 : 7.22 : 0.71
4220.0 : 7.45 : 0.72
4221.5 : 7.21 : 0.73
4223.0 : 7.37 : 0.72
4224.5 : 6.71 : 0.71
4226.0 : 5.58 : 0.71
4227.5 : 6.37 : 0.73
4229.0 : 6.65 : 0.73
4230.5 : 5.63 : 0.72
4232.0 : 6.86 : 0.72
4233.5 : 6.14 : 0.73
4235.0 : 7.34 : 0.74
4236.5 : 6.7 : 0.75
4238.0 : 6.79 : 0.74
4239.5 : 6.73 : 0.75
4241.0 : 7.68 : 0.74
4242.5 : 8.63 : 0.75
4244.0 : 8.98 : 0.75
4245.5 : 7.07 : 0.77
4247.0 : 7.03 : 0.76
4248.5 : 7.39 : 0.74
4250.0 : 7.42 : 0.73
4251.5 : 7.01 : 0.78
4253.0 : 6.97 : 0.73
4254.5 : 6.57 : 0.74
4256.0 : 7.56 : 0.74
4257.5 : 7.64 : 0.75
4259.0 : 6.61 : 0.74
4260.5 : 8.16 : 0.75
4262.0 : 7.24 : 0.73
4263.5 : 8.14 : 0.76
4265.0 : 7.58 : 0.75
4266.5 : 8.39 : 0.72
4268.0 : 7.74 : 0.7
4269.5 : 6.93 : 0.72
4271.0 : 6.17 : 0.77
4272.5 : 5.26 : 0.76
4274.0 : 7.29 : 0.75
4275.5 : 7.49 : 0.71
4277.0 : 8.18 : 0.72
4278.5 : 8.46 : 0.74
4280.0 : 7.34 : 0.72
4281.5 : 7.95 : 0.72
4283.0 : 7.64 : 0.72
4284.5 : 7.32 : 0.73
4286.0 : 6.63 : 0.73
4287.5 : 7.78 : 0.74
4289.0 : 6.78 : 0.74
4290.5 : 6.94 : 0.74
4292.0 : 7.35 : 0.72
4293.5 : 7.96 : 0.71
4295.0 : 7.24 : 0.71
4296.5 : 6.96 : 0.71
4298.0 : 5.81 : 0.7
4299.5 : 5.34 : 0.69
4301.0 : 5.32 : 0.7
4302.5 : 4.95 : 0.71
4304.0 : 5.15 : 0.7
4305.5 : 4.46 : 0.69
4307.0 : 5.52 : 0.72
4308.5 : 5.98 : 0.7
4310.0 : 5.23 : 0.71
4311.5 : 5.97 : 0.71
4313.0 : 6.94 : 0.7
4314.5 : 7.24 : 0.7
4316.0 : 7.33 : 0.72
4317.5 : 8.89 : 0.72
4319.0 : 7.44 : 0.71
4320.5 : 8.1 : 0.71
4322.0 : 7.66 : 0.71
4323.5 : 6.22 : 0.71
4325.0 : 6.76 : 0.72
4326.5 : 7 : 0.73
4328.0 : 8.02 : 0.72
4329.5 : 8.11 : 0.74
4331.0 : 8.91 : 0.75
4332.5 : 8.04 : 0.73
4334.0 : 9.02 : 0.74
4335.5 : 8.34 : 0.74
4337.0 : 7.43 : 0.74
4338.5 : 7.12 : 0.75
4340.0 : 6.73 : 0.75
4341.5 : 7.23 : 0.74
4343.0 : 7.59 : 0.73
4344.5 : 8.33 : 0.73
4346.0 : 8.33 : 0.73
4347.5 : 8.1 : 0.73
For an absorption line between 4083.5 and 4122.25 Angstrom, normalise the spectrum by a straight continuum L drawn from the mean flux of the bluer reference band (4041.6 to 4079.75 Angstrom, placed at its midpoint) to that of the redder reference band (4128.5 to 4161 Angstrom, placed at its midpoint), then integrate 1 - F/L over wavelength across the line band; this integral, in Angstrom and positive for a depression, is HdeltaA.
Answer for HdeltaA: -2.6 Angstrom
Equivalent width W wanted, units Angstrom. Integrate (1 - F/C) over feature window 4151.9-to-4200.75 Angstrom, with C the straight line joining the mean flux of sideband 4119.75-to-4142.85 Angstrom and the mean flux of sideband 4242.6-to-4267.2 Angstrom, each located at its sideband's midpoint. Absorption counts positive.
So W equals 4.8 Angstrom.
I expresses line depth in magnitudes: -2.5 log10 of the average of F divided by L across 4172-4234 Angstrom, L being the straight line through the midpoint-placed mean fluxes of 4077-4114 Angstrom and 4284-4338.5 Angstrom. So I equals 0.04 mag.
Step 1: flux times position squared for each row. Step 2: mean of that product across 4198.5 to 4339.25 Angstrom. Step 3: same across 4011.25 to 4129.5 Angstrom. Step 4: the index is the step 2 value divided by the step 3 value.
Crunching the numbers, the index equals 1.1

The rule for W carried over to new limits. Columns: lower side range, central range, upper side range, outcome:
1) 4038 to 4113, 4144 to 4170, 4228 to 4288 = 1.9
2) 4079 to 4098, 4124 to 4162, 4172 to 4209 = 1.1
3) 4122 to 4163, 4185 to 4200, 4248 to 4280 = 0.4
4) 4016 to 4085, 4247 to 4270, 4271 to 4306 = -2.2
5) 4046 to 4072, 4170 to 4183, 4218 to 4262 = 1.2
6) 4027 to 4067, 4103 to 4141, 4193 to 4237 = -2.1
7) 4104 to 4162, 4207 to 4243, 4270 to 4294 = 0.7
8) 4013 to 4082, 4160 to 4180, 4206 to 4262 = 1.3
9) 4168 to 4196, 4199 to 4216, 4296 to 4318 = -1.0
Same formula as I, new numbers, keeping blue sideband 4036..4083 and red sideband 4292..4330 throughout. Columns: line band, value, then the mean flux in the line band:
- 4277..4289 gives -0.146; 7.58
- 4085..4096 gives -0.099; 7.23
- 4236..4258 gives -0.113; 7.35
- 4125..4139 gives -0.039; 6.85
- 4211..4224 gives -0.076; 7.1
